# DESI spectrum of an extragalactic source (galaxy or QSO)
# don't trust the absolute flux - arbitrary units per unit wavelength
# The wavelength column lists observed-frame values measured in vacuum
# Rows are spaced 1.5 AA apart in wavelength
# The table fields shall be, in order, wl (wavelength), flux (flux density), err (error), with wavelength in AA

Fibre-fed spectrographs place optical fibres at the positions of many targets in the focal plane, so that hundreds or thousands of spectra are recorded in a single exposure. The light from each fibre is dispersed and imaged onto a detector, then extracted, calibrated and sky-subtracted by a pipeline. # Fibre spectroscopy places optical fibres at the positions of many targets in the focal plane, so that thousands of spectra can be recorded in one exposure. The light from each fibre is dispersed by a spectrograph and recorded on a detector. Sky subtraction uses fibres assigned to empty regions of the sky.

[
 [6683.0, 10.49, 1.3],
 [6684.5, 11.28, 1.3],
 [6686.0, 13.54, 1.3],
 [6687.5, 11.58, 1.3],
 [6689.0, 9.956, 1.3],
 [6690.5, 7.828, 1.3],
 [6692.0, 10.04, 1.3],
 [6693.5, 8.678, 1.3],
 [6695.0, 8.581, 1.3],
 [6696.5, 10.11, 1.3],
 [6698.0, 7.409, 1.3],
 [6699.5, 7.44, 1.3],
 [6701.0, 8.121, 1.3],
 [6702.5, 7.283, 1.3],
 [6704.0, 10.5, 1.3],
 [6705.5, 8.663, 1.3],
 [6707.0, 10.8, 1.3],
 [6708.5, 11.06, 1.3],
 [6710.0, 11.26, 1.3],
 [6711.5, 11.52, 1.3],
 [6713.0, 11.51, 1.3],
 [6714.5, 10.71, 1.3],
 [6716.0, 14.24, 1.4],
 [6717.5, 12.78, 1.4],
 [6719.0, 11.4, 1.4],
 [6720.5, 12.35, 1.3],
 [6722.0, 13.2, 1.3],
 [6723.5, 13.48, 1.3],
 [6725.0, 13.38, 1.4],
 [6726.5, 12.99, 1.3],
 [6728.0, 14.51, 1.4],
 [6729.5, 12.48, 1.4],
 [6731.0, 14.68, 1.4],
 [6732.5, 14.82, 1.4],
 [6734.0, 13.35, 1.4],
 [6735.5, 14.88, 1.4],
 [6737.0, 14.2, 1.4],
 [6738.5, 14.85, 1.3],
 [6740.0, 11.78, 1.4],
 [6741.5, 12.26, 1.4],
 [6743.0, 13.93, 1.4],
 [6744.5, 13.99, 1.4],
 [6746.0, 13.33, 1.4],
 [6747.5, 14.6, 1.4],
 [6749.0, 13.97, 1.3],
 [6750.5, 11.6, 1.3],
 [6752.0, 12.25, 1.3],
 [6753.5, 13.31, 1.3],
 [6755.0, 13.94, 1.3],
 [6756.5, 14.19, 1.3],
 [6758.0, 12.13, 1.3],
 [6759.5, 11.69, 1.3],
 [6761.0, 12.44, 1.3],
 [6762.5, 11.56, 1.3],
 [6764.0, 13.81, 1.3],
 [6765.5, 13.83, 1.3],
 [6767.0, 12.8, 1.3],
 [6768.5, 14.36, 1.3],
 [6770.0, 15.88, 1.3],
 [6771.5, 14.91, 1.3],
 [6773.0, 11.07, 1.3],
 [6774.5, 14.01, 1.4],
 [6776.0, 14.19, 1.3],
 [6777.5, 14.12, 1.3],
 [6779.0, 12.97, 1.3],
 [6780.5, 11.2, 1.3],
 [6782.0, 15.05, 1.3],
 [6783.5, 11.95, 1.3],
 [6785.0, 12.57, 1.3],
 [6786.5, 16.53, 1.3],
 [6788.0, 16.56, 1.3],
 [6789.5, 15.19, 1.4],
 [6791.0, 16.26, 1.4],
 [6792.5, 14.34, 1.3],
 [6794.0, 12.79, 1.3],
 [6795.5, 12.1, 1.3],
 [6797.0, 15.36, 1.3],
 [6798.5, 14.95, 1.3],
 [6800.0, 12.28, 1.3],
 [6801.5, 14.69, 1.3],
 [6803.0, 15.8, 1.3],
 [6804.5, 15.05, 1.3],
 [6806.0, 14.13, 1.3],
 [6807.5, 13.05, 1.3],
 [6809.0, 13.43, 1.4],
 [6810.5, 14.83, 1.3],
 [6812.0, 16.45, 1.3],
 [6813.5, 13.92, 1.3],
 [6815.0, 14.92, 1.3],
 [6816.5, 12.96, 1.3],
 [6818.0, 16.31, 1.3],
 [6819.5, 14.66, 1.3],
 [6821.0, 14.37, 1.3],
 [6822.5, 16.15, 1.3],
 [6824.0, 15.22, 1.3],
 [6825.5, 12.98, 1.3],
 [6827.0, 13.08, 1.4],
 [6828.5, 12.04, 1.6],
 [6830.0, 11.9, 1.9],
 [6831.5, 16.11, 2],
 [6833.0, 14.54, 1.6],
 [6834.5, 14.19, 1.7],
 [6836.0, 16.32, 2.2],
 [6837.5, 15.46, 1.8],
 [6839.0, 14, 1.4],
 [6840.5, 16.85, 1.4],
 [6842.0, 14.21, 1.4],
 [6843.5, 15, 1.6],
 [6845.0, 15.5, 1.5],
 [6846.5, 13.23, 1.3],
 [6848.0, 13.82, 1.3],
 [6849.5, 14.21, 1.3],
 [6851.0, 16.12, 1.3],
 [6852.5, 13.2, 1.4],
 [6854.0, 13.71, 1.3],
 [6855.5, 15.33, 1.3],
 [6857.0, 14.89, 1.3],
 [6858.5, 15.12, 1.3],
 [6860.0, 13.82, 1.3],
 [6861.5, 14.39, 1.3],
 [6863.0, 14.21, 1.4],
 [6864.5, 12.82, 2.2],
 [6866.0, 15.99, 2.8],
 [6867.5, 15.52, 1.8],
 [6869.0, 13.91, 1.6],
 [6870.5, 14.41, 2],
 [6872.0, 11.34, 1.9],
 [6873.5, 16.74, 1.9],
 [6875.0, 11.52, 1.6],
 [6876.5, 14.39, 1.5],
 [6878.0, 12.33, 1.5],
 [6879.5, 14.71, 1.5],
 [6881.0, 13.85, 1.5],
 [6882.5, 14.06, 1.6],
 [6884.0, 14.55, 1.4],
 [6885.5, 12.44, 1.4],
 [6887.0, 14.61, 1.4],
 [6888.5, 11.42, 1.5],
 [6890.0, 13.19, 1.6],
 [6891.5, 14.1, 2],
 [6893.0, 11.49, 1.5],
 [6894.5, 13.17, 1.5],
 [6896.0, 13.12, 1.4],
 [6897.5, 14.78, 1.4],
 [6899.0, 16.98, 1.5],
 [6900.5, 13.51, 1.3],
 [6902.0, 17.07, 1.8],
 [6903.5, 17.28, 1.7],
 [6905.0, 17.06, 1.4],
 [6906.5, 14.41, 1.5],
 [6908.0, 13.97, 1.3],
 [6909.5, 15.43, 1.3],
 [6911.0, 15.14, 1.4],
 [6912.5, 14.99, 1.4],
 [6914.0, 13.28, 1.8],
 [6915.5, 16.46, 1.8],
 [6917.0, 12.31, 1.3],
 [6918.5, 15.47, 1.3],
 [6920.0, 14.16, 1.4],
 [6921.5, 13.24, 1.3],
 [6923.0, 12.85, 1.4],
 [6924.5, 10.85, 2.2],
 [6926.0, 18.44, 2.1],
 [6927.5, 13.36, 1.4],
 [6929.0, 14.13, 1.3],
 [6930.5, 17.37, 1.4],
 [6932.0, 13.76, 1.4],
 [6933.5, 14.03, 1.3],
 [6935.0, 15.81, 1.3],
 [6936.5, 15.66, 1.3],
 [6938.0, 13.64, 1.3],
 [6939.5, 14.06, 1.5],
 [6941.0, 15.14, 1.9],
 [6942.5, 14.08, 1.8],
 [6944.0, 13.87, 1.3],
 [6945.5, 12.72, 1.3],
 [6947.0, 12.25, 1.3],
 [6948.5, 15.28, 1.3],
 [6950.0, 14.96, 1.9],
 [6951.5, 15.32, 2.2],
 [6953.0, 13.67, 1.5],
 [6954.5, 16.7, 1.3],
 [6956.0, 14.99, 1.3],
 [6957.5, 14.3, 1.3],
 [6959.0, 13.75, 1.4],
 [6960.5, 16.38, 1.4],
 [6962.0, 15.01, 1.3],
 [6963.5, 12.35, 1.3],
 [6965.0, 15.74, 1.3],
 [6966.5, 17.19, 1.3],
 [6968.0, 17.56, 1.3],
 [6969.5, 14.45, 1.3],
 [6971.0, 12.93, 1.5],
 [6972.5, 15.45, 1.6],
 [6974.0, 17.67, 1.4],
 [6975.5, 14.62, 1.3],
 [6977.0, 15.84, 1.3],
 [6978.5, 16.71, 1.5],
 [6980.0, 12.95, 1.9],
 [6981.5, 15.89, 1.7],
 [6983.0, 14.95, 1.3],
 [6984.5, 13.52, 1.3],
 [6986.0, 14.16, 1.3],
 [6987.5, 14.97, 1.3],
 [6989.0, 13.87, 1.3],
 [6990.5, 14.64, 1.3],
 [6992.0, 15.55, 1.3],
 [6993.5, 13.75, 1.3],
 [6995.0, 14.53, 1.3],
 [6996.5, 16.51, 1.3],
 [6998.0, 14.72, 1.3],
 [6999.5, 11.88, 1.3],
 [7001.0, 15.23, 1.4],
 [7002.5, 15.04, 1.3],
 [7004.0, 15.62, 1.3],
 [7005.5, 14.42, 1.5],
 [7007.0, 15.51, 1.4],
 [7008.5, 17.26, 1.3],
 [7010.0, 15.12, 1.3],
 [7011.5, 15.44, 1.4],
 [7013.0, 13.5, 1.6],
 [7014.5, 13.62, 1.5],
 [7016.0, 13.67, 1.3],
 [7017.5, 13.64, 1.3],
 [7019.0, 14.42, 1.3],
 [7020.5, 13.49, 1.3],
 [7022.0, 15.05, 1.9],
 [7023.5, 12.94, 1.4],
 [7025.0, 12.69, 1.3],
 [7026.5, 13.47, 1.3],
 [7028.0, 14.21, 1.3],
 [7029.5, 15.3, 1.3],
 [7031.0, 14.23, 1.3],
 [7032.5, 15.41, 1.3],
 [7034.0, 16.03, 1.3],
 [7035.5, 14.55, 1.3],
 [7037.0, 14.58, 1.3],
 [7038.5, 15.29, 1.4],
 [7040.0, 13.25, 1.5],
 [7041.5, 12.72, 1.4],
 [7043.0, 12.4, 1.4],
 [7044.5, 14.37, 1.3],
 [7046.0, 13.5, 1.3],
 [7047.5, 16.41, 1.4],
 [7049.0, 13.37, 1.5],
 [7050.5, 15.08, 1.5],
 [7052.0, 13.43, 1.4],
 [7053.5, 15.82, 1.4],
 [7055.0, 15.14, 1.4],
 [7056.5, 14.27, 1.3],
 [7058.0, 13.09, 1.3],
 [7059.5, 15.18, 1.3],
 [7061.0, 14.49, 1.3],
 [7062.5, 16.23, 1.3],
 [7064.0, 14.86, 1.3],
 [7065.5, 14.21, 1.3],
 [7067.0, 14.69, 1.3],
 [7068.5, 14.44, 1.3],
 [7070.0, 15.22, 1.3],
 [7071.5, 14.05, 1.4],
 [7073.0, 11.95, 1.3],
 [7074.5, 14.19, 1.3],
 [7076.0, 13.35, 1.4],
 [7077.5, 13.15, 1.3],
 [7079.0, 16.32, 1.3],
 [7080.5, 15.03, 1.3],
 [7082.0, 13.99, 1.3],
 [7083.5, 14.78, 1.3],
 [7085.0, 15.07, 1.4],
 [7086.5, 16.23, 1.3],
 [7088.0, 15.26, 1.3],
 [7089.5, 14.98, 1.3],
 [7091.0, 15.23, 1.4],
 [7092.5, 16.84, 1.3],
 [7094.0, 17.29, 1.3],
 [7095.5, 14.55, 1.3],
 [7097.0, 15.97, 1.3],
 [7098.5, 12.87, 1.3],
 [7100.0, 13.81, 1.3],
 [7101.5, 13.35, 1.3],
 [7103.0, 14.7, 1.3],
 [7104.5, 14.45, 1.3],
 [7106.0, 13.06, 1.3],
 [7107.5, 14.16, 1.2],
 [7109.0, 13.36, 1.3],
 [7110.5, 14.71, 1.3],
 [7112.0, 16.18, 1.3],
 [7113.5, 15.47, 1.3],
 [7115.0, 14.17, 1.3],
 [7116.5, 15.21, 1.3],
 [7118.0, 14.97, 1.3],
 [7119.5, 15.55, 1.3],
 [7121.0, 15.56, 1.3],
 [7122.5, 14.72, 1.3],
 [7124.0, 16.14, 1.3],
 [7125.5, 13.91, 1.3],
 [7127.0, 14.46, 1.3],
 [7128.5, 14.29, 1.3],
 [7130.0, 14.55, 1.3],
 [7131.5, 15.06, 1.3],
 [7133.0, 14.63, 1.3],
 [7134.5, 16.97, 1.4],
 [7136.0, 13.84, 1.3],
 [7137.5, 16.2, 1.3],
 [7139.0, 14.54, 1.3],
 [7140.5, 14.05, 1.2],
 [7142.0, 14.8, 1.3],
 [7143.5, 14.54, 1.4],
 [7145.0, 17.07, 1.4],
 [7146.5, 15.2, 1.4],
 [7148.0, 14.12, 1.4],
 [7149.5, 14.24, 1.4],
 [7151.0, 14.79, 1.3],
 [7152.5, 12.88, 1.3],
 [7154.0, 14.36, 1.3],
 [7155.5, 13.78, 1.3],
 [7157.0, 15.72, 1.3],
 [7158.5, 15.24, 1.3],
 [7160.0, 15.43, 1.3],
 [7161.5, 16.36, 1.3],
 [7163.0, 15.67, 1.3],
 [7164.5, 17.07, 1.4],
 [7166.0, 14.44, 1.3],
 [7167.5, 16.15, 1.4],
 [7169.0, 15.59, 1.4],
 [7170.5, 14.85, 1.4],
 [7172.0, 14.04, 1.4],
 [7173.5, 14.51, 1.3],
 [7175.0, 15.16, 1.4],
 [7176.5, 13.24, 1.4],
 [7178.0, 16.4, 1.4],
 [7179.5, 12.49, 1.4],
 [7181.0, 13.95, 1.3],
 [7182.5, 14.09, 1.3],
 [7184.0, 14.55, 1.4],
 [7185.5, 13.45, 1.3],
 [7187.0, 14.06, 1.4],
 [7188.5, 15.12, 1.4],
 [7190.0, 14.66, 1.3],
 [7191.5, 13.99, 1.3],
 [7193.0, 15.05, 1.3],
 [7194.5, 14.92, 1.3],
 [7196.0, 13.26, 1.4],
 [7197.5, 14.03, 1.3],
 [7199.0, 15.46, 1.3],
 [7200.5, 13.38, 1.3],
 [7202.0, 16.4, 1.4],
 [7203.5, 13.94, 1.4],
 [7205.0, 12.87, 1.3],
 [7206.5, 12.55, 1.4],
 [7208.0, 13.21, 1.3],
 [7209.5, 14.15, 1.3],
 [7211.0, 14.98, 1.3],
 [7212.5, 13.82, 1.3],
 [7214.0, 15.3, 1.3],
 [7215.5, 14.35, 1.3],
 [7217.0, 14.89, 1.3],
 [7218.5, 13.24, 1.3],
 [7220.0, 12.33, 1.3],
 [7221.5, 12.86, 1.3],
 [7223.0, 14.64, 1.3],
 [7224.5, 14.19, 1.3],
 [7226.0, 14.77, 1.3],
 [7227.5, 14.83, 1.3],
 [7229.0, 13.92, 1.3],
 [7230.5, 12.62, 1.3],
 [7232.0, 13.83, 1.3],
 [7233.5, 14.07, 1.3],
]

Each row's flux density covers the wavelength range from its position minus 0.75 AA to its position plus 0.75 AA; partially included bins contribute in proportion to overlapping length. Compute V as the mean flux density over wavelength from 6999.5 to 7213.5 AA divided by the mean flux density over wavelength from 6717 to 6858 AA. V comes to 1.0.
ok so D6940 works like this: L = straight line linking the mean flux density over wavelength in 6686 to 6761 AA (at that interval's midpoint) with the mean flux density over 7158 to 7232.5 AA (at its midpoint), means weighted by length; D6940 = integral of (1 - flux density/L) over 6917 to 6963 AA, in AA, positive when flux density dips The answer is -4.9 AA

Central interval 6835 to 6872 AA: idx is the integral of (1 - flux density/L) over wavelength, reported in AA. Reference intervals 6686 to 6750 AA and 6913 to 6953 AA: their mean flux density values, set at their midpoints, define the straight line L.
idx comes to -3.4 AA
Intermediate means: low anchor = 11.8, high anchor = 14.3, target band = 14.6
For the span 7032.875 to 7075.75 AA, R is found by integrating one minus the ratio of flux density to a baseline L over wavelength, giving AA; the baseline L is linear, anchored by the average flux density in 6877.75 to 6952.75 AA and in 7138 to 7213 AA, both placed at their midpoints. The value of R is 0.24 AA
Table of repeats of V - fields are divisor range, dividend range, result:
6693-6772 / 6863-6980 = 1.18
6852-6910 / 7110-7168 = 1.06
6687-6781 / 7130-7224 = 1.19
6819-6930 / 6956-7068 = 1.02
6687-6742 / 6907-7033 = 1.27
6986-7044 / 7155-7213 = 1.01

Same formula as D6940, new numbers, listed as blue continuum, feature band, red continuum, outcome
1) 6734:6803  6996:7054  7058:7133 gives 0.3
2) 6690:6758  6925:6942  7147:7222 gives -2.4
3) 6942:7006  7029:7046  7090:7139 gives 0.6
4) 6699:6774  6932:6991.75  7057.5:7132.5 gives -3.7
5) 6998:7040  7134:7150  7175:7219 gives -0.8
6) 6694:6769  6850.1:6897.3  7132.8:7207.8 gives -3.1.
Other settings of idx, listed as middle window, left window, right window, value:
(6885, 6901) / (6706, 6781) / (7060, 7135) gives 0.3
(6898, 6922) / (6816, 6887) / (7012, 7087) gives -1.2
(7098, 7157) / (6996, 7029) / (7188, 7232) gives -1.7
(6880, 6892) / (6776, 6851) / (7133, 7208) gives 0.7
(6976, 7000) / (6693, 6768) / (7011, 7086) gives -1.3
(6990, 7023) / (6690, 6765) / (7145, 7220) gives -2.7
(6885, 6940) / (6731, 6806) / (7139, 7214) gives -1.4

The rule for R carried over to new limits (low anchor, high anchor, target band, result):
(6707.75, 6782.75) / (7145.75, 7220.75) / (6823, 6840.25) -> -1.1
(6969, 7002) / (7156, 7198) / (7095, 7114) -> 0.5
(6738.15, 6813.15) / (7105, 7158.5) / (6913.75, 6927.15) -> 0.0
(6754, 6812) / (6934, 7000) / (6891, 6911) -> -0.5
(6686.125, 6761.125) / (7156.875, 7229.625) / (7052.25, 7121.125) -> -4.0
